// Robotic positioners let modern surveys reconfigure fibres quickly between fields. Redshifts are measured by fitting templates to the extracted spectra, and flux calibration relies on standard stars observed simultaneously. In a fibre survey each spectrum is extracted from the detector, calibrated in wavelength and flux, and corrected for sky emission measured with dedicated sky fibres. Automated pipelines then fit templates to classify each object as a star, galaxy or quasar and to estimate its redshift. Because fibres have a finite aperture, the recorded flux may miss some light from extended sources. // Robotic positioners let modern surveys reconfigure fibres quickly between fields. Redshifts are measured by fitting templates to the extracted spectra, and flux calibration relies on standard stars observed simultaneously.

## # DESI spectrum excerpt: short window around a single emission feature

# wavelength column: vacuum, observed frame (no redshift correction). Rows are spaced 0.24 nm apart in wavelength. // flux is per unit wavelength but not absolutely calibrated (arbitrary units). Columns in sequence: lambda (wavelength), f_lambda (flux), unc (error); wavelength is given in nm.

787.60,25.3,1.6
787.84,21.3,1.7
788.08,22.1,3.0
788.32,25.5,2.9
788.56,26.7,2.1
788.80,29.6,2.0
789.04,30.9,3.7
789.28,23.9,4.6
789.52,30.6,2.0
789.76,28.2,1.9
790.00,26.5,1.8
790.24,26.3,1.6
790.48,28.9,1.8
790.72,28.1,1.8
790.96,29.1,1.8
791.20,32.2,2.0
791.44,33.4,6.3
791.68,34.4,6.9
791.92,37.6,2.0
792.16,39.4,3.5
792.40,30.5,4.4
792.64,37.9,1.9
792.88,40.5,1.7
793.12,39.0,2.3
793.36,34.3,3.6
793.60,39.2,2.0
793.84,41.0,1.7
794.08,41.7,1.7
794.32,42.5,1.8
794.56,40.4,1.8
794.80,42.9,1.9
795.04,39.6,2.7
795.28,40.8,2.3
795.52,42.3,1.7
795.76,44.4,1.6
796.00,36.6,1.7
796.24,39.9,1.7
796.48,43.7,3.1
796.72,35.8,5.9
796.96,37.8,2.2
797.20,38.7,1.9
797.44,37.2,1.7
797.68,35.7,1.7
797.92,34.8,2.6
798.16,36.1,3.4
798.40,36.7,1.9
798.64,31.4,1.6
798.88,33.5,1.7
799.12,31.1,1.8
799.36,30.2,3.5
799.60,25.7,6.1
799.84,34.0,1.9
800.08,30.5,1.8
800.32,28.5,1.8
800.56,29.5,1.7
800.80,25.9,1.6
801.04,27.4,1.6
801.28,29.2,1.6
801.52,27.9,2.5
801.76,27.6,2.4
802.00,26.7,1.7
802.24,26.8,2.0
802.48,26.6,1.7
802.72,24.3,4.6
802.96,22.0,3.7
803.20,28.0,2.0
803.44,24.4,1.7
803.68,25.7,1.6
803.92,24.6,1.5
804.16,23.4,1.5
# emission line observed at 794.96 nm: Mg II 2798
